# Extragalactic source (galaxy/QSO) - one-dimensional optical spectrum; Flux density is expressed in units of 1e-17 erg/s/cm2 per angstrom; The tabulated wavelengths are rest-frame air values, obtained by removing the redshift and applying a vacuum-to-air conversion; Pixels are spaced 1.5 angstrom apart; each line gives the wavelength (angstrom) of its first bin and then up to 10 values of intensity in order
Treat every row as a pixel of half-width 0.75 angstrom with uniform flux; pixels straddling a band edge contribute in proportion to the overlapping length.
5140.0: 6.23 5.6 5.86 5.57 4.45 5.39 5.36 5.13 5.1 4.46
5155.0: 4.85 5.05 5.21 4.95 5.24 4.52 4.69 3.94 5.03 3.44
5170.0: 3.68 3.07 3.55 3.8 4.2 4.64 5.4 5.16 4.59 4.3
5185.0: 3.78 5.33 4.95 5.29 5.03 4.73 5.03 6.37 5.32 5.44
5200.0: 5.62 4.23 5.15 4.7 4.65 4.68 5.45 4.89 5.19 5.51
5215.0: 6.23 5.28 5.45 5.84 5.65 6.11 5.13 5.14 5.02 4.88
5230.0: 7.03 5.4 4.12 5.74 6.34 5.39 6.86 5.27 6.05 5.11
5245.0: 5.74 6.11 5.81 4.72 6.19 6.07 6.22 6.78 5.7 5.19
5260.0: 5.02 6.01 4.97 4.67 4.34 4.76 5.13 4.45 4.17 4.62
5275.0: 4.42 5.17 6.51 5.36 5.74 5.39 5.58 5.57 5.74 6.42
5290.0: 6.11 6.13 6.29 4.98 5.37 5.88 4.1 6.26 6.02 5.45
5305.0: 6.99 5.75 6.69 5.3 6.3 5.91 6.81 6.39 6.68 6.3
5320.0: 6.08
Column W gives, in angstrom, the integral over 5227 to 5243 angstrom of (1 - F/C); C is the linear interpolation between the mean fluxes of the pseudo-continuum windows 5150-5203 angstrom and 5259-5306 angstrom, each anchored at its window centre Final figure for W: -1.8 angstrom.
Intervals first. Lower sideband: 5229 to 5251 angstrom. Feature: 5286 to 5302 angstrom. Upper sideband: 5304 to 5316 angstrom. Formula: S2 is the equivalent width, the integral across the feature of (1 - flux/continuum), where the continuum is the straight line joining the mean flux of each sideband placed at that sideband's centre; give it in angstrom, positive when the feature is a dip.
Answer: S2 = 1.0 angstrom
